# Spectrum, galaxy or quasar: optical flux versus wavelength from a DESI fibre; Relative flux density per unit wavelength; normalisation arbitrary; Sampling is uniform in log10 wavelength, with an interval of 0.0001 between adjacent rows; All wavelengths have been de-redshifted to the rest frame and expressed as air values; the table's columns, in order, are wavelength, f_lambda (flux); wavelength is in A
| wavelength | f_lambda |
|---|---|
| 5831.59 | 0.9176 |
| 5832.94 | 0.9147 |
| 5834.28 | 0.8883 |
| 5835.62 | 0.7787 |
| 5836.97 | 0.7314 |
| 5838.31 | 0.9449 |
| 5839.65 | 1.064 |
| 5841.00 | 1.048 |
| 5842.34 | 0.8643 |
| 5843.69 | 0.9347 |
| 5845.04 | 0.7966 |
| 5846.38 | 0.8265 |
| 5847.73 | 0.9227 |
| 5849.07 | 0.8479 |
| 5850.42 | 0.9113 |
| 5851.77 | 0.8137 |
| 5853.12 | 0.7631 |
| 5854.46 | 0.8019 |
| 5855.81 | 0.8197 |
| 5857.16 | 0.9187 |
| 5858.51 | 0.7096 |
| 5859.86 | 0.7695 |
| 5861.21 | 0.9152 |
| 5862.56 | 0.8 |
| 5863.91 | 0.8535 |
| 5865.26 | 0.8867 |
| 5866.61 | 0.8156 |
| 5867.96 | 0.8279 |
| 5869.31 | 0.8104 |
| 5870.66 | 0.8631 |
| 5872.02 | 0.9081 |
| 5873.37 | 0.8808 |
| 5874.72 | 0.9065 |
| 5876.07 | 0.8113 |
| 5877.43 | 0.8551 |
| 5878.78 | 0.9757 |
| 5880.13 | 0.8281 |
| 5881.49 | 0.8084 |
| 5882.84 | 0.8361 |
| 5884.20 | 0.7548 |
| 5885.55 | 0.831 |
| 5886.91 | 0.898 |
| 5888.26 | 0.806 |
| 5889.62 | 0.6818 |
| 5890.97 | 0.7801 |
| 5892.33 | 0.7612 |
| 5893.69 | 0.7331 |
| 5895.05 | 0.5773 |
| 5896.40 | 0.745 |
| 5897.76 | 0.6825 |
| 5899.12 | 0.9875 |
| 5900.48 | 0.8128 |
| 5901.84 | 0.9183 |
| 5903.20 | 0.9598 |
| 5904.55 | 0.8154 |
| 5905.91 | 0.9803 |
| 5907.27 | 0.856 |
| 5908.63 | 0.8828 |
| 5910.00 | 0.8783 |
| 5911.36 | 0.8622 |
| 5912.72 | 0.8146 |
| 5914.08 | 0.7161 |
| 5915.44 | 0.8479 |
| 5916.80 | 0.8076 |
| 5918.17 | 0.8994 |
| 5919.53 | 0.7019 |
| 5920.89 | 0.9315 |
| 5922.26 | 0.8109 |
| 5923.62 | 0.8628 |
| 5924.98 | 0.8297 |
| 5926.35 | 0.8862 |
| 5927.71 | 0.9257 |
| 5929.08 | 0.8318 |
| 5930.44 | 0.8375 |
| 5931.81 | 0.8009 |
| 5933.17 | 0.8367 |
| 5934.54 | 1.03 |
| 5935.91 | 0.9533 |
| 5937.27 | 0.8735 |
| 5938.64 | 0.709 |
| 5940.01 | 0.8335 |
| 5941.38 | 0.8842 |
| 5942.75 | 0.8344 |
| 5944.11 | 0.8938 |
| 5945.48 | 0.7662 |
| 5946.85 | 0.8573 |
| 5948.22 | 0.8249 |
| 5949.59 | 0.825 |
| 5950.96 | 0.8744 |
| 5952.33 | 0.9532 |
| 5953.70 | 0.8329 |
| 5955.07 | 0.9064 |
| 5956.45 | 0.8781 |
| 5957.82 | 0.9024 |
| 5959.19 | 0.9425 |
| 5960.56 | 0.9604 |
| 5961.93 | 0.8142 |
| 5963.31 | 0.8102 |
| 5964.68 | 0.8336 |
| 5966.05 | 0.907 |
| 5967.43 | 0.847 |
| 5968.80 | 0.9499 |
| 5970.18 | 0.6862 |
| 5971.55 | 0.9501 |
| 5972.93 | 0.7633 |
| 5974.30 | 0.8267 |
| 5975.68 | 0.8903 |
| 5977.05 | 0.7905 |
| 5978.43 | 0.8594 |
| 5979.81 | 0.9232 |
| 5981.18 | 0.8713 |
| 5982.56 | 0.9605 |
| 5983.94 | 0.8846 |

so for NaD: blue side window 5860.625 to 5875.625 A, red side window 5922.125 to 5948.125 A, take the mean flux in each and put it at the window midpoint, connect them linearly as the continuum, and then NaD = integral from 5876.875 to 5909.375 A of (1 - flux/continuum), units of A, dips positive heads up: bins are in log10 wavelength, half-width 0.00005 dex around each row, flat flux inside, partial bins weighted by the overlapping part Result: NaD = 1.3 A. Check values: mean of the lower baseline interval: 0.86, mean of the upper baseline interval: 0.856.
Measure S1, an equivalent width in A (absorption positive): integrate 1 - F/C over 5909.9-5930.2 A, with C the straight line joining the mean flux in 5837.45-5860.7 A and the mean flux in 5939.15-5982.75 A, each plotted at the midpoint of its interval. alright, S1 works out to 0.6 A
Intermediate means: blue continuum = 0.867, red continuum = 0.862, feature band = 0.84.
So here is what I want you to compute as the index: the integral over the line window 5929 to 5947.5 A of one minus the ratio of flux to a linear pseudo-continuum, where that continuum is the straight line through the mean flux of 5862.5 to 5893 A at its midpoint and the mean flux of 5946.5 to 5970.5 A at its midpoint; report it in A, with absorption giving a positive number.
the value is 0.2 A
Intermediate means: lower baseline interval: 0.835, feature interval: 0.854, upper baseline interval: 0.87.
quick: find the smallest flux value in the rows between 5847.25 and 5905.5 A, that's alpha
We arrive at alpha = 0.5773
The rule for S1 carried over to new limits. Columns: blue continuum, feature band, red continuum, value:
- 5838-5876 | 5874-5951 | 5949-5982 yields 2.5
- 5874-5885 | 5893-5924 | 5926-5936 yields 1.4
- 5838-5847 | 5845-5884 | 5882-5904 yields 1.1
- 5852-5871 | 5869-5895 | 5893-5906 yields -0.1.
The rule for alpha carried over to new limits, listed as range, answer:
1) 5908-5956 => 0.7019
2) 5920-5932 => 0.8009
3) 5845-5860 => 0.7096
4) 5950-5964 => 0.8102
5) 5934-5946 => 0.709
